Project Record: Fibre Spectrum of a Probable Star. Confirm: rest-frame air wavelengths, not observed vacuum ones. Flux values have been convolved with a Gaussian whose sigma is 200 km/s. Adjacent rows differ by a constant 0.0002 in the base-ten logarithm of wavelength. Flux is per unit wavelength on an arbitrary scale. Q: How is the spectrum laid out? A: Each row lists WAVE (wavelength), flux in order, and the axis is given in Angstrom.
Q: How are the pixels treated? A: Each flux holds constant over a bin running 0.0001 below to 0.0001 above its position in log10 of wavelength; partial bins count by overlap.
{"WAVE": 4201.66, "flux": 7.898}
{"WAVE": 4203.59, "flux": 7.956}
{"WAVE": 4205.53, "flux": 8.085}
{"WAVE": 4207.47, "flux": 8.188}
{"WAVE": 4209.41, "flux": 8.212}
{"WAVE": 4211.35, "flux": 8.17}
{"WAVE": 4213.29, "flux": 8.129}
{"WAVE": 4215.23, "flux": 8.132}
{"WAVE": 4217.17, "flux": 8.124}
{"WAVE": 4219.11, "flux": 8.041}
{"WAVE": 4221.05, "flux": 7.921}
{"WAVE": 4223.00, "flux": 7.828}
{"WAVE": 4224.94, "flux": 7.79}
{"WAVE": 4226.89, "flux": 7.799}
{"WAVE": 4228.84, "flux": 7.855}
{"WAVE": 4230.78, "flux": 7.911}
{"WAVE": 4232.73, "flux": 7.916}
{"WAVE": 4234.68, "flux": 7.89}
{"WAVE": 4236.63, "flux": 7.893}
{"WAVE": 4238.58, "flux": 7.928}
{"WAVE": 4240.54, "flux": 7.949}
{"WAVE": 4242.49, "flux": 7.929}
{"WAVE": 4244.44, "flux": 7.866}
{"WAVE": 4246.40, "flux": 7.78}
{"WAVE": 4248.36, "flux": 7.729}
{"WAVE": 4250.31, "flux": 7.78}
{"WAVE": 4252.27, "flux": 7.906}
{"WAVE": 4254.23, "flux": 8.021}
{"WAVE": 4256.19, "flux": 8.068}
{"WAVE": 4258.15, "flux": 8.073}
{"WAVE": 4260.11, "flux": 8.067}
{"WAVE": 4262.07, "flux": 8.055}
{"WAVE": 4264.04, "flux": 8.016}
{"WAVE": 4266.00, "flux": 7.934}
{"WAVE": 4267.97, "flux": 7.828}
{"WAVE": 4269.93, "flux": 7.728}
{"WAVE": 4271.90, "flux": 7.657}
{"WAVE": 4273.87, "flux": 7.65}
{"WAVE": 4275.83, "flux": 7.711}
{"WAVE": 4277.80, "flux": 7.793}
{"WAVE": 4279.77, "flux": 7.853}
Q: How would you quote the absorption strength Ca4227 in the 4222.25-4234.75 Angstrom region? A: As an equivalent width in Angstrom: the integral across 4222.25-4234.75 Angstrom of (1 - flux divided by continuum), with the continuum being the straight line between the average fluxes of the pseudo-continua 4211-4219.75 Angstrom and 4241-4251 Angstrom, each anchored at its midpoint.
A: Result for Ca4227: 0.2 Angstrom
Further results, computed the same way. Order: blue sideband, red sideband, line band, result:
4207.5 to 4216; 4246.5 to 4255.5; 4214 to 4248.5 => 0.4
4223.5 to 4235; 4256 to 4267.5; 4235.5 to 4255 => 0.2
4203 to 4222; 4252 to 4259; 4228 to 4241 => 0.3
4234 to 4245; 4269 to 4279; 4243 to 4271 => -0.4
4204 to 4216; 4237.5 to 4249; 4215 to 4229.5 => 0.2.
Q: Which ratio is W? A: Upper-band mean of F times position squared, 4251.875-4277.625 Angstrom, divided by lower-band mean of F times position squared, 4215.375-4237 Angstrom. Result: 1.0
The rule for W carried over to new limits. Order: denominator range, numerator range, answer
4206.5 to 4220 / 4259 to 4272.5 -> 1.00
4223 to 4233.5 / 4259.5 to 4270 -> 1.03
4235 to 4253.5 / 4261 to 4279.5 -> 1.01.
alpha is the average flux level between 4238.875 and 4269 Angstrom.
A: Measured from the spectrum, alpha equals 7.93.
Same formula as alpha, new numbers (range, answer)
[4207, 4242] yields 7.98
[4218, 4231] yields 7.88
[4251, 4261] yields 8.02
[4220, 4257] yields 7.88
